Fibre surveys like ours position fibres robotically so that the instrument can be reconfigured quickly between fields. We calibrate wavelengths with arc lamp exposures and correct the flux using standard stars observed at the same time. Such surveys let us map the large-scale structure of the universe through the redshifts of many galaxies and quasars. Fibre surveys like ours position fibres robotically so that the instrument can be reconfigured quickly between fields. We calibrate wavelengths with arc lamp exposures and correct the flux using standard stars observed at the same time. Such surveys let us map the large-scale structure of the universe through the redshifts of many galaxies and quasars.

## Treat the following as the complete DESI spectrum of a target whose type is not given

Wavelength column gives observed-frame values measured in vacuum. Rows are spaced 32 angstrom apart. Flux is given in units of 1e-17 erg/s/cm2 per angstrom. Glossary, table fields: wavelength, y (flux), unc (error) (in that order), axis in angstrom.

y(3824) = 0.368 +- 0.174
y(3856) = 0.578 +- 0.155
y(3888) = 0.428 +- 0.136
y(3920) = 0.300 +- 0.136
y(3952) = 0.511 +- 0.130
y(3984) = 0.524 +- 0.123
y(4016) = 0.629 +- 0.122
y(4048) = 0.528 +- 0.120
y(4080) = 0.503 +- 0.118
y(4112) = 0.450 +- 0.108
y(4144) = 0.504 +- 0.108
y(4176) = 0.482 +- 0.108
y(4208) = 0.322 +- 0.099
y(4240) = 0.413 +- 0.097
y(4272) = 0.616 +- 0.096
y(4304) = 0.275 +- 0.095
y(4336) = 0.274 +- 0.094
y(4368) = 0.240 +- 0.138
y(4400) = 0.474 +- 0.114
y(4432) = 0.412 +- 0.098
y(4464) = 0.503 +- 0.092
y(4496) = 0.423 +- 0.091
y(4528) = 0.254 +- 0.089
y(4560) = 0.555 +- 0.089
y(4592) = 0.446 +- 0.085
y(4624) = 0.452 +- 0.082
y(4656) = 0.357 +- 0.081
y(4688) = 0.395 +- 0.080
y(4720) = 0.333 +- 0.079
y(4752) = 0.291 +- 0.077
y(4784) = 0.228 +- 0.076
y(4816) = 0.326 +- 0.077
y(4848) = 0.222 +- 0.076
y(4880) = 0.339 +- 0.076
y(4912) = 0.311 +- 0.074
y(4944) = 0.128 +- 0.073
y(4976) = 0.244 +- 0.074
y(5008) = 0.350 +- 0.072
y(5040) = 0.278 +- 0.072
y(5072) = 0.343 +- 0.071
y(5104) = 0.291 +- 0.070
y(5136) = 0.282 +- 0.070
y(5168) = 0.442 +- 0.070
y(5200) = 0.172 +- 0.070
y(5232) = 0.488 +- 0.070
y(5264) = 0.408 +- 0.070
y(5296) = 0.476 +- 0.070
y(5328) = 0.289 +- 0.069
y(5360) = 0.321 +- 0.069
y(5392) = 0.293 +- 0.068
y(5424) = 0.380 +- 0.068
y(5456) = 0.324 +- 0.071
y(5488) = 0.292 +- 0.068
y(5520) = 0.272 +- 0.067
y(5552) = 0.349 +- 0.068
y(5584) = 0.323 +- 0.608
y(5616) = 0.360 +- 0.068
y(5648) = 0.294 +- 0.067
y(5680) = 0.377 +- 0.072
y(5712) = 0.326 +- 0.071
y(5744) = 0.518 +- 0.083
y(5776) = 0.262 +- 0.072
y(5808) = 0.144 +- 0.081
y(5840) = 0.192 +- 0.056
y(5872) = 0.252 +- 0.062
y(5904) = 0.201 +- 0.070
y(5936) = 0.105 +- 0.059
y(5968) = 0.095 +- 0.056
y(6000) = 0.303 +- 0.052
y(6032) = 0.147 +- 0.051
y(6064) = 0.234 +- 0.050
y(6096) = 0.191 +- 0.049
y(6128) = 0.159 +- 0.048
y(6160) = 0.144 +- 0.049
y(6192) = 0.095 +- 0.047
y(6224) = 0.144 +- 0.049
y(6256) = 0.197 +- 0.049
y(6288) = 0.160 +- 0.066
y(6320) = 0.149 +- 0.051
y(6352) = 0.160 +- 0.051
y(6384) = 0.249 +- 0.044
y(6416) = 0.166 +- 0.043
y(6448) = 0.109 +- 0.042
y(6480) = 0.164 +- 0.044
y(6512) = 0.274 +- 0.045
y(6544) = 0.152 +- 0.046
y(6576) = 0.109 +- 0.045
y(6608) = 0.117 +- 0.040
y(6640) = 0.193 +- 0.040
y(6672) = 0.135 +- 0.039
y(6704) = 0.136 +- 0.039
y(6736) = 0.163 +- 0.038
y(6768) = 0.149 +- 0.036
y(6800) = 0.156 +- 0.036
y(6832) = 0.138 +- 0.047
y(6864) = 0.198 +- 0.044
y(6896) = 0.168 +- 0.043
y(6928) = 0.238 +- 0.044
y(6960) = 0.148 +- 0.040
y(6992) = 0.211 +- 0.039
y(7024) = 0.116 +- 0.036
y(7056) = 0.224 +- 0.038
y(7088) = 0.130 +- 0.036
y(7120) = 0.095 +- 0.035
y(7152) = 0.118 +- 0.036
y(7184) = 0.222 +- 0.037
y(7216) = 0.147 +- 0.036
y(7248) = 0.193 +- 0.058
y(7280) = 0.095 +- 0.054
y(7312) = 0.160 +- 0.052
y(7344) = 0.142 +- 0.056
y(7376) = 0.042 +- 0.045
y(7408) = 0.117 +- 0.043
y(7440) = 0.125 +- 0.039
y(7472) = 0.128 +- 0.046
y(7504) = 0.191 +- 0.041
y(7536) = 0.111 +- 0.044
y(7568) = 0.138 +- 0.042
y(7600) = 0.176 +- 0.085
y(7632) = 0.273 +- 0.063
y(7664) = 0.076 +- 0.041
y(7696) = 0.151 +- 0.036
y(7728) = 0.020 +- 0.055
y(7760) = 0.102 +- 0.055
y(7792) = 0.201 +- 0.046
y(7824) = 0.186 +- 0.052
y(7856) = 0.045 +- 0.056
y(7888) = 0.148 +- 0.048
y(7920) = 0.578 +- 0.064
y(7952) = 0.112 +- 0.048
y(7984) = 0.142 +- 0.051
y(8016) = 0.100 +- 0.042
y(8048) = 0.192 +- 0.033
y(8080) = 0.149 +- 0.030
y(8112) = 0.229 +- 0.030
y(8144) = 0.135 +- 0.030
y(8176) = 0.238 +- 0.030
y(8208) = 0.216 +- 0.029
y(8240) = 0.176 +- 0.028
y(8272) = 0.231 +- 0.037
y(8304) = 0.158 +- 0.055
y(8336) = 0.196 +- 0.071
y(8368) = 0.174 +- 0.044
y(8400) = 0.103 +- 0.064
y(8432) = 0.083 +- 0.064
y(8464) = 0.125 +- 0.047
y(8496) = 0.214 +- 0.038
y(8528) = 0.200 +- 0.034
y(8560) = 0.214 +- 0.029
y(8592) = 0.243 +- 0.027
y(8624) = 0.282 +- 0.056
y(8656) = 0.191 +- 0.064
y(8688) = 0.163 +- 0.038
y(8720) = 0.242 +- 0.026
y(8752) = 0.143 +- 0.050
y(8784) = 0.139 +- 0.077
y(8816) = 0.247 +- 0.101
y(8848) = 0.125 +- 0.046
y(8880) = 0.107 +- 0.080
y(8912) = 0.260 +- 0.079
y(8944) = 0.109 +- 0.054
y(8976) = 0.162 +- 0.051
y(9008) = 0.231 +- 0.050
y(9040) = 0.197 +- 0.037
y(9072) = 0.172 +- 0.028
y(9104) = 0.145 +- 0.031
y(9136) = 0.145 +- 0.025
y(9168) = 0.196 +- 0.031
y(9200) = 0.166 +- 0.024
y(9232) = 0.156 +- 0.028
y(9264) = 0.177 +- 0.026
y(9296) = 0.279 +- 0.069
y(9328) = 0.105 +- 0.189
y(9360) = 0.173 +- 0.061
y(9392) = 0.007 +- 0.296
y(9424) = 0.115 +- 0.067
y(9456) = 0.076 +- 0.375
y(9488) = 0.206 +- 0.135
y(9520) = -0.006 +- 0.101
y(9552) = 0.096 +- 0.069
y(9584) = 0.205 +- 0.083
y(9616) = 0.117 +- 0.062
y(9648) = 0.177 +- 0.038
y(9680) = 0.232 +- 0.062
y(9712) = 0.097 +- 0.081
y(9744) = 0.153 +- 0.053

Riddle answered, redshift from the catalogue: 1.123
